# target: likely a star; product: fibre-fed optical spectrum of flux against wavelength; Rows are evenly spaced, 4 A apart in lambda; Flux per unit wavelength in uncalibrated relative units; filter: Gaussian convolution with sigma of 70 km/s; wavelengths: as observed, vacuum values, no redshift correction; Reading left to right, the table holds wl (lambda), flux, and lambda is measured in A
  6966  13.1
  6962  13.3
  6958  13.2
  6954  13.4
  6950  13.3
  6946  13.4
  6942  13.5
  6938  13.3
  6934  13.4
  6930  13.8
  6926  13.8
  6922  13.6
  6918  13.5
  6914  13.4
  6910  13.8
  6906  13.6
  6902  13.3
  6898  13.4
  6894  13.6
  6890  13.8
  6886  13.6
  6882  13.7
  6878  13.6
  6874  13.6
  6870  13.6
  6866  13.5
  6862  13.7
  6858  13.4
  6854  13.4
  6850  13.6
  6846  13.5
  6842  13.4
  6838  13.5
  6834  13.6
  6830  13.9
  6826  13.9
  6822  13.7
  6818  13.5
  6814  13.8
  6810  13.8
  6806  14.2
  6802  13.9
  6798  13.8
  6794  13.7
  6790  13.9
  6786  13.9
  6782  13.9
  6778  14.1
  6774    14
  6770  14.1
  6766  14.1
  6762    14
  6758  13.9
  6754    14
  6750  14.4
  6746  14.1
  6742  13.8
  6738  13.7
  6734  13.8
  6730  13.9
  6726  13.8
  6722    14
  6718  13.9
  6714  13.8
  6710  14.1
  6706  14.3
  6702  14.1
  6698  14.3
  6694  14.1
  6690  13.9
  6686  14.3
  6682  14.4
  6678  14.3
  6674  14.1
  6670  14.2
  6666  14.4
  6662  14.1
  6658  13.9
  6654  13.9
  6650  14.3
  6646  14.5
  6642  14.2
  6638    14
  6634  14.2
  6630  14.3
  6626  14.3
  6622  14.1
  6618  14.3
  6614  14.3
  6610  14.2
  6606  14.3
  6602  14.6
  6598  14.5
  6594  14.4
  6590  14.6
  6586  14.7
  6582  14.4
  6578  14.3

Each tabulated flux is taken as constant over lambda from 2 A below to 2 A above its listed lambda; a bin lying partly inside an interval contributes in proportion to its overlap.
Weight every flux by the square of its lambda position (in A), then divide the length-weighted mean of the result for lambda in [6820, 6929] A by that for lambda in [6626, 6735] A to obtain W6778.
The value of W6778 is 1.0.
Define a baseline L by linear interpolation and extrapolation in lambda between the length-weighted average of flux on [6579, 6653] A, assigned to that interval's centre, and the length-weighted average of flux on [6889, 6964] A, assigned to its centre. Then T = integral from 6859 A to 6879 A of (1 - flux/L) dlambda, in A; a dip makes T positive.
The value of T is 0.1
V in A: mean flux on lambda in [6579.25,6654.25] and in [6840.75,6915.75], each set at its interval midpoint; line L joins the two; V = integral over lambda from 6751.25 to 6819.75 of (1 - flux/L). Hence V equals -0.5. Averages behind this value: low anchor 14.3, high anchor 13.6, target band 13.9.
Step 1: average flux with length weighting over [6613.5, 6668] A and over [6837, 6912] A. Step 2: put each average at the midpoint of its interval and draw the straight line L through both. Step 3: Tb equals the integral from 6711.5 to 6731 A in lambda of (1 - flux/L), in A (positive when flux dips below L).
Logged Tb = 0.1 A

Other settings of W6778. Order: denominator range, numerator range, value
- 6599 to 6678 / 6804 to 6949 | 1.03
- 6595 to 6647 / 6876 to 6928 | 1.03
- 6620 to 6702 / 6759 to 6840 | 1.02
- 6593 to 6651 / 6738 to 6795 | 1.02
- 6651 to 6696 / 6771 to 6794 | 1.02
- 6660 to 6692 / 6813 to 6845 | 1.01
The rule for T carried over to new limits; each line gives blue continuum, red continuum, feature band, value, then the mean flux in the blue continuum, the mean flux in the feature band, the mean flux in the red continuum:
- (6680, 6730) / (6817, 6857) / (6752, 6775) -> -0.26 A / 14.1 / 14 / 13.6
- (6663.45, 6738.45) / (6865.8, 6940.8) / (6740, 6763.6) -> -0.13 A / 14.1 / 14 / 13.6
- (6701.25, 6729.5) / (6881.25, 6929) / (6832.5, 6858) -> 0.42 A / 14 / 13.5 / 13.6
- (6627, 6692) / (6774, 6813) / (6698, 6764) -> 0.27 A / 14.2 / 14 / 13.9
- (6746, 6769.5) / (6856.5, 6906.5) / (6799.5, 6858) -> 0.45 A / 14.1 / 13.7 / 13.6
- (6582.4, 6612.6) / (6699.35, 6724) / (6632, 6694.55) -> 0.19 A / 14.5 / 14.2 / 14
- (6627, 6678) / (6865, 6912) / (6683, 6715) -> -0.15 A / 14.2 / 14.1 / 13.6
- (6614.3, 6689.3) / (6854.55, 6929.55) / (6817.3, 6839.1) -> 0.08 A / 14.2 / 13.7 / 13.6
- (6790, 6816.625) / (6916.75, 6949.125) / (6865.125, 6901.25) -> 0.17 A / 13.9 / 13.6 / 13.5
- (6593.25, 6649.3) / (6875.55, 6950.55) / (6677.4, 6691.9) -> -0.09 A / 14.3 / 14.2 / 13.6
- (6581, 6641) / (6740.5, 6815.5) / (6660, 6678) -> 0.00 A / 14.3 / 14.2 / 14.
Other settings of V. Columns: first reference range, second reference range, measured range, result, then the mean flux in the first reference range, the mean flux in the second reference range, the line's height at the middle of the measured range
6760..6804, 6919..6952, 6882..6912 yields 0.06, 13.9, 13.5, 13.6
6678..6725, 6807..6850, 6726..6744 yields 0.25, 14.1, 13.7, 14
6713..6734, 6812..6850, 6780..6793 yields -0.14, 13.9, 13.6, 13.7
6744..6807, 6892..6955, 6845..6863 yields 0.30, 14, 13.5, 13.7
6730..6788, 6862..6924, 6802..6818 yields -0.05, 14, 13.6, 13.8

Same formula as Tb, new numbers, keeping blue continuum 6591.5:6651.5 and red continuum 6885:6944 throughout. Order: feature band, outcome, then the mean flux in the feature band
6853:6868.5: 0.2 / 13.5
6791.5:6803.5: 0.0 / 13.8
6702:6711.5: -0.1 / 14.2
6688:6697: 0.1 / 14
